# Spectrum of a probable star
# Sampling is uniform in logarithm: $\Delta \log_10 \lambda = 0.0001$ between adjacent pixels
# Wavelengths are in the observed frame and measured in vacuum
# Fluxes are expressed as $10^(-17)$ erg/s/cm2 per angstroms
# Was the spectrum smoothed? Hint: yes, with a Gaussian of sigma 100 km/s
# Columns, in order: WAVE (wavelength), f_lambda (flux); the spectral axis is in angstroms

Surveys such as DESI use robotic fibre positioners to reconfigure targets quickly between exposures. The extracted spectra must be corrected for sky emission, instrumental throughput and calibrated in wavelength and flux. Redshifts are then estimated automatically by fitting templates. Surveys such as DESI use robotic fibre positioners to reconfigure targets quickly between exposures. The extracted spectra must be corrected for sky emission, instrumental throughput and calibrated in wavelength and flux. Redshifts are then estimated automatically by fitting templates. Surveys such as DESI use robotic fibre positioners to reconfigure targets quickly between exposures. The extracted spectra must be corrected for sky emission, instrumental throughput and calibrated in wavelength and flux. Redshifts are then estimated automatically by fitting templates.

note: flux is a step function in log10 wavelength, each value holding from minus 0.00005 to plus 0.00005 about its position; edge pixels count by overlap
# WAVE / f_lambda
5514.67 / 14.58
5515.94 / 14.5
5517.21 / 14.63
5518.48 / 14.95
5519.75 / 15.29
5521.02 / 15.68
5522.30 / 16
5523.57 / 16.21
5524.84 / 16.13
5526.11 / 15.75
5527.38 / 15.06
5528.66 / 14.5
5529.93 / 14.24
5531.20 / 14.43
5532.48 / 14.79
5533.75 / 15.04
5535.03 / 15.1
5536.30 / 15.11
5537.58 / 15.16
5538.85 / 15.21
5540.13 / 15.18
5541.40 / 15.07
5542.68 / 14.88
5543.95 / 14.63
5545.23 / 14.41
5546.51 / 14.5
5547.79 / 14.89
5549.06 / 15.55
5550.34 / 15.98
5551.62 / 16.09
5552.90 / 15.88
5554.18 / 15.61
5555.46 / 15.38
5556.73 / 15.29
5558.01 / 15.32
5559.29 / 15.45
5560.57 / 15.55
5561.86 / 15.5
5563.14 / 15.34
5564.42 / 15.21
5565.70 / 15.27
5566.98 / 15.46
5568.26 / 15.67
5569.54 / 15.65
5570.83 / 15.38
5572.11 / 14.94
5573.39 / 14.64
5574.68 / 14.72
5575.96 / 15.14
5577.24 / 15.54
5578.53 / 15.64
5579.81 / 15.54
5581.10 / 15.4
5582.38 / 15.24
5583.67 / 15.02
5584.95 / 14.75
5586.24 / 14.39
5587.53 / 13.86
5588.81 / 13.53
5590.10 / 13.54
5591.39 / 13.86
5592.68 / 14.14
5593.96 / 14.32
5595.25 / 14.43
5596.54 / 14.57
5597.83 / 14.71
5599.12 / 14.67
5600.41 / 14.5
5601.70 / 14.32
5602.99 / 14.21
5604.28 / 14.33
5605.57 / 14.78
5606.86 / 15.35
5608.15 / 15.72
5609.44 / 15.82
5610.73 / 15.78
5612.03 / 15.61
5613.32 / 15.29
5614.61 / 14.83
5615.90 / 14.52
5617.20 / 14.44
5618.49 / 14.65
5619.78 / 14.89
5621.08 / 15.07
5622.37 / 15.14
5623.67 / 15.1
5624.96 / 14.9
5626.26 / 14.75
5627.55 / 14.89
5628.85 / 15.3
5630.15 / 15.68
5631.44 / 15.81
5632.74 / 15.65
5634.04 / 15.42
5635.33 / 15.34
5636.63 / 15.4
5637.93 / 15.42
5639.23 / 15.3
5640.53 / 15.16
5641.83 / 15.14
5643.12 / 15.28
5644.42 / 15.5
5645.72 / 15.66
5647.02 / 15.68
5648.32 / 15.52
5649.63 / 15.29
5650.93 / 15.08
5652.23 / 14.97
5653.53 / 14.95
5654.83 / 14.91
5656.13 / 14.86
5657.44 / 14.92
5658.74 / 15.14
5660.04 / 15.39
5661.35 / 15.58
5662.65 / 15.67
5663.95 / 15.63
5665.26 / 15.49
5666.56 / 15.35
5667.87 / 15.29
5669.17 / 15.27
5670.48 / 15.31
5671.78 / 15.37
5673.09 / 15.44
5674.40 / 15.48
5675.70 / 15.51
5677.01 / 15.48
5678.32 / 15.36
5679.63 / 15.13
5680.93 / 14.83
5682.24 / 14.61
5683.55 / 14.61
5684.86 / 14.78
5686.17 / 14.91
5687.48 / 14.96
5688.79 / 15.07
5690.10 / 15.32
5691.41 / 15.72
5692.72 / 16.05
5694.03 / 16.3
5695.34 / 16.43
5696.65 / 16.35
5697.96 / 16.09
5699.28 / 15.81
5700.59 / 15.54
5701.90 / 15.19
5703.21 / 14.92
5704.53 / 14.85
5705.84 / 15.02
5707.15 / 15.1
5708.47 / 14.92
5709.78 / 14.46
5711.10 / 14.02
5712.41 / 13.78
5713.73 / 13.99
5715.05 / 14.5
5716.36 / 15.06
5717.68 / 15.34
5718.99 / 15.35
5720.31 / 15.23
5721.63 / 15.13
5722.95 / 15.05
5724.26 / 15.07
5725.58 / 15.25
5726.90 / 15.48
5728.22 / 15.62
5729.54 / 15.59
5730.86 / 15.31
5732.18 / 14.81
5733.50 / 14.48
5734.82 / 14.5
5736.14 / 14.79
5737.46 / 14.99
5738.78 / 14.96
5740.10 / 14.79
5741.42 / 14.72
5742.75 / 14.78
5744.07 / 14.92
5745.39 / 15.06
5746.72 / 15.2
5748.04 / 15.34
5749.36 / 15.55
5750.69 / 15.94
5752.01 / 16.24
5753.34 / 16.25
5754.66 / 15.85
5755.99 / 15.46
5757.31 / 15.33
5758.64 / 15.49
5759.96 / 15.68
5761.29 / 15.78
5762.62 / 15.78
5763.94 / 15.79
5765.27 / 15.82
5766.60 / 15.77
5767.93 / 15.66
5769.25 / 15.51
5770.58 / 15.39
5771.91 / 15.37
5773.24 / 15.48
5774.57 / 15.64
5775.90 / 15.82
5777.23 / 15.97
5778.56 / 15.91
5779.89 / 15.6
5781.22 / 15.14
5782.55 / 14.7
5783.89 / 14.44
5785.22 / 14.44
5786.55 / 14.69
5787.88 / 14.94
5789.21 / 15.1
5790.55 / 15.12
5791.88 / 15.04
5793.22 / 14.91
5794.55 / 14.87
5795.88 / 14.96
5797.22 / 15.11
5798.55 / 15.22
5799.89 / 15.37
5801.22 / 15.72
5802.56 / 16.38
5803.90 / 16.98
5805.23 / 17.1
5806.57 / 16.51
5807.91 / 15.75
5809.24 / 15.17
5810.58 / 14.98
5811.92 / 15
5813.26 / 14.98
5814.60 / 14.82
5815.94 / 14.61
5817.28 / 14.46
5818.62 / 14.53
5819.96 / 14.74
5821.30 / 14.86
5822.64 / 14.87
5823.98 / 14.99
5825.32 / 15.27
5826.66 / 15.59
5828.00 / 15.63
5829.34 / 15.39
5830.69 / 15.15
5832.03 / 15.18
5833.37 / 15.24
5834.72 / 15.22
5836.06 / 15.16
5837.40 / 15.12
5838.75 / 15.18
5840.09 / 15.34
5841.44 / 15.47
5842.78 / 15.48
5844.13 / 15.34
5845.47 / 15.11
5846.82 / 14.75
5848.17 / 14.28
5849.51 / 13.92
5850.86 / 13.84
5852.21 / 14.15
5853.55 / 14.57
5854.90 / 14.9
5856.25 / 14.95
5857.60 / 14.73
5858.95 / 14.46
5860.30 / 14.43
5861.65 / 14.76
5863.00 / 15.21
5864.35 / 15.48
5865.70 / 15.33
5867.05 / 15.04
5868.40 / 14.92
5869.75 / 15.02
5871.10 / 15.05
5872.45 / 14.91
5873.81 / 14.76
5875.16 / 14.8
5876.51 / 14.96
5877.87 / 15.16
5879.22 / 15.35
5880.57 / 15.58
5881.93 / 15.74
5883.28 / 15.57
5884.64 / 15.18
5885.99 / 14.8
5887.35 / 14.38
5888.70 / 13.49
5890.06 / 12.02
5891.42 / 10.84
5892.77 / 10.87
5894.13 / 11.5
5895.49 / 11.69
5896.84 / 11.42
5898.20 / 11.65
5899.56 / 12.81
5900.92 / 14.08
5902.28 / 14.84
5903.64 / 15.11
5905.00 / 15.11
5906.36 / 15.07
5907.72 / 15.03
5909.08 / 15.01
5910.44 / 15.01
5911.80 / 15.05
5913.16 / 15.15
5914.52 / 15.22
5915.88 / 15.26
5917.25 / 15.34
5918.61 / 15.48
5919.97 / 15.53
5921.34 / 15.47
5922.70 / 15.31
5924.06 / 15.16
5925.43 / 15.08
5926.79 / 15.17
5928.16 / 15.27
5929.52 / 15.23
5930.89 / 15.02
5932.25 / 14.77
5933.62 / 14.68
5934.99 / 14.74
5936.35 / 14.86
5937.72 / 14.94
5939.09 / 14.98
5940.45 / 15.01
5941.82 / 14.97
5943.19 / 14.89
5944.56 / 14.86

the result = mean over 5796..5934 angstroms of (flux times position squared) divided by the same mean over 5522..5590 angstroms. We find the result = 1.09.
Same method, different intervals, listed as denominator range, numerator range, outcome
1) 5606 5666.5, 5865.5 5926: 1.04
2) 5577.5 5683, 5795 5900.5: 1.05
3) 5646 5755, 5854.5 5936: 1.02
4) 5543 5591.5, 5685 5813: 1.08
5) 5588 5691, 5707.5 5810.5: 1.06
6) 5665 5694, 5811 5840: 1.04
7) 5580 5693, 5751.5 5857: 1.07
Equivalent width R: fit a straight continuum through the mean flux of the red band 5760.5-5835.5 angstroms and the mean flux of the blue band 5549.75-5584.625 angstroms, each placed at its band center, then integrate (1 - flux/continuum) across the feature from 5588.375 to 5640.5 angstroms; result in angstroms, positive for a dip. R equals 1.6 angstroms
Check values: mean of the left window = 15.4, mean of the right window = 15.3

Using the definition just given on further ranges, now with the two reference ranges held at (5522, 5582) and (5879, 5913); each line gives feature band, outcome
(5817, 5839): -1.5 angstroms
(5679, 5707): -1.2 angstroms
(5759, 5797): -2.6 angstroms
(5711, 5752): -1.3 angstroms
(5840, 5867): -1.5 angstroms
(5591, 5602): 0.5 angstroms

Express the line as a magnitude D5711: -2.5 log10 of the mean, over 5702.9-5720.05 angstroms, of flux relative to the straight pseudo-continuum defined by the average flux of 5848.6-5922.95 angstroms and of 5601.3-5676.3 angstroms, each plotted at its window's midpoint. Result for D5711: 0.02 mag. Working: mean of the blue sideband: 15.2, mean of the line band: 14.7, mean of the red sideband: 14.5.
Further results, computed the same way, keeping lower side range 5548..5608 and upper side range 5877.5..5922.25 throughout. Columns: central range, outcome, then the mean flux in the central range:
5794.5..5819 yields -0.070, 15.4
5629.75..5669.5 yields -0.037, 15.3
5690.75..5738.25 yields -0.036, 15.2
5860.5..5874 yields -0.053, 15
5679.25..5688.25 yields -0.006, 14.8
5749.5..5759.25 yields -0.085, 15.8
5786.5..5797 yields -0.035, 15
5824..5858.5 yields -0.046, 15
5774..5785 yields -0.061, 15.4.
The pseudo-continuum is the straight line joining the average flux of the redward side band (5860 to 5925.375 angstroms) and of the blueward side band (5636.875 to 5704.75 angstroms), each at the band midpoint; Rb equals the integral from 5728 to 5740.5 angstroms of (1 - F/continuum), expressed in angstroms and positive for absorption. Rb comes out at 0.1 angstroms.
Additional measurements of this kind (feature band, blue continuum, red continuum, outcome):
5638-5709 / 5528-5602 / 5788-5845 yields -1.0 angstroms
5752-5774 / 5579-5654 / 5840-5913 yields -1.5 angstroms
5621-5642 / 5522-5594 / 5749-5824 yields -0.1 angstroms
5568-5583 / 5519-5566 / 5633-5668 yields 0.0 angstroms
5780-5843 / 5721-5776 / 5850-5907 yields -1.7 angstroms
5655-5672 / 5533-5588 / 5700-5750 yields -0.3 angstroms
